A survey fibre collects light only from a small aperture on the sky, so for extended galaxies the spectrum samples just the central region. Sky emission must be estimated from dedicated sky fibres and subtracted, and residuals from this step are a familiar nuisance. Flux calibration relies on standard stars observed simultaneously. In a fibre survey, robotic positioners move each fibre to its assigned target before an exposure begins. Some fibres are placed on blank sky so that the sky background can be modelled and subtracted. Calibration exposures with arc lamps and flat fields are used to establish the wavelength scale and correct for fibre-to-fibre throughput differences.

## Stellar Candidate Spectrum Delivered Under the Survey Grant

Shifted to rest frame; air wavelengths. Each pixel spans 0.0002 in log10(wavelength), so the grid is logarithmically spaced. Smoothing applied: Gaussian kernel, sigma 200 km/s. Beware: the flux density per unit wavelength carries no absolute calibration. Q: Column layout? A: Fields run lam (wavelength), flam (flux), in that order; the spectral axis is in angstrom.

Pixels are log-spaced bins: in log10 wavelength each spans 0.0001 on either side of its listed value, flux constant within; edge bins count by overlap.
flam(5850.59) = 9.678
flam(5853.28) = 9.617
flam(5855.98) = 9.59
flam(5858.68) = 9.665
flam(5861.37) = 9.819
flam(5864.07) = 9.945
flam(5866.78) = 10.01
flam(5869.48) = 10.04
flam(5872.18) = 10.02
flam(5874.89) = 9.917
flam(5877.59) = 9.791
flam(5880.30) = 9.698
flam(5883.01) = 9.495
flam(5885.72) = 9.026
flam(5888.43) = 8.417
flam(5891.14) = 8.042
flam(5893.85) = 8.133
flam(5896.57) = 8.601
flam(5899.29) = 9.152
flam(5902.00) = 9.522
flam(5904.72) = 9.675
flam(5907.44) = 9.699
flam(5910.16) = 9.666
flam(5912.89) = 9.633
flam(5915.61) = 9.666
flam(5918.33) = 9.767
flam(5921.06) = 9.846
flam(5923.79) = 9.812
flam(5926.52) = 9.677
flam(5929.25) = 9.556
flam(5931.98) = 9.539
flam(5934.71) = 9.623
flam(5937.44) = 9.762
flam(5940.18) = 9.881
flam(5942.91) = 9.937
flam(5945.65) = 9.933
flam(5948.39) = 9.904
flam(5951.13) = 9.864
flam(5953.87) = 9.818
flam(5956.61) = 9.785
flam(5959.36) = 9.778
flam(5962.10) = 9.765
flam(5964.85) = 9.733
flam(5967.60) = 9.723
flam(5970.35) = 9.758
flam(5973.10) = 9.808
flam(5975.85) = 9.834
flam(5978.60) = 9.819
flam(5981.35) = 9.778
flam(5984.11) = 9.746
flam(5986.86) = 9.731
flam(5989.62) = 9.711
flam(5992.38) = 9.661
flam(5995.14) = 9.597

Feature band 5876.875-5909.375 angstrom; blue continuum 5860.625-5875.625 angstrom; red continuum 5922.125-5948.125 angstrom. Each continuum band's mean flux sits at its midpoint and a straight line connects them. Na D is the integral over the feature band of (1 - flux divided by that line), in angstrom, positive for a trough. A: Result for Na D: 2.57 angstrom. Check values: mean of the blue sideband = 9.96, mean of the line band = 9.1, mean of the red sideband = 9.75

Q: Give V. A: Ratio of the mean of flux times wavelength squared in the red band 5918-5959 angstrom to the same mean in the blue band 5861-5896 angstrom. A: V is 1.06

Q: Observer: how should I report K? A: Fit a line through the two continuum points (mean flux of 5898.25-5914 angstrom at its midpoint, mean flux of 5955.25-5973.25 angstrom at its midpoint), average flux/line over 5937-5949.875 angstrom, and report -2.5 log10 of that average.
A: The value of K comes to -0.02 mag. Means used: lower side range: 9.56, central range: 9.89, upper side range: 9.76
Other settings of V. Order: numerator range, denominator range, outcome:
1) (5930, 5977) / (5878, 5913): 1.09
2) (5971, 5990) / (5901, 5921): 1.04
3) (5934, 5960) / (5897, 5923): 1.04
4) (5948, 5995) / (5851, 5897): 1.07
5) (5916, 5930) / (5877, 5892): 1.09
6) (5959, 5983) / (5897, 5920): 1.04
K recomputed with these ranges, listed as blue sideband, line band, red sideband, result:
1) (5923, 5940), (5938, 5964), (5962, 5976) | -0.01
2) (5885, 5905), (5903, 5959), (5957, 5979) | -0.06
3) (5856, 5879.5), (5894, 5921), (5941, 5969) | 0.05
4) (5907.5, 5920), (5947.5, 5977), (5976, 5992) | -0.01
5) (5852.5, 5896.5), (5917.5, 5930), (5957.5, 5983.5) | -0.01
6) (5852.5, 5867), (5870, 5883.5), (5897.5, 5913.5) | -0.02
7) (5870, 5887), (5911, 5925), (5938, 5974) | 0.00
